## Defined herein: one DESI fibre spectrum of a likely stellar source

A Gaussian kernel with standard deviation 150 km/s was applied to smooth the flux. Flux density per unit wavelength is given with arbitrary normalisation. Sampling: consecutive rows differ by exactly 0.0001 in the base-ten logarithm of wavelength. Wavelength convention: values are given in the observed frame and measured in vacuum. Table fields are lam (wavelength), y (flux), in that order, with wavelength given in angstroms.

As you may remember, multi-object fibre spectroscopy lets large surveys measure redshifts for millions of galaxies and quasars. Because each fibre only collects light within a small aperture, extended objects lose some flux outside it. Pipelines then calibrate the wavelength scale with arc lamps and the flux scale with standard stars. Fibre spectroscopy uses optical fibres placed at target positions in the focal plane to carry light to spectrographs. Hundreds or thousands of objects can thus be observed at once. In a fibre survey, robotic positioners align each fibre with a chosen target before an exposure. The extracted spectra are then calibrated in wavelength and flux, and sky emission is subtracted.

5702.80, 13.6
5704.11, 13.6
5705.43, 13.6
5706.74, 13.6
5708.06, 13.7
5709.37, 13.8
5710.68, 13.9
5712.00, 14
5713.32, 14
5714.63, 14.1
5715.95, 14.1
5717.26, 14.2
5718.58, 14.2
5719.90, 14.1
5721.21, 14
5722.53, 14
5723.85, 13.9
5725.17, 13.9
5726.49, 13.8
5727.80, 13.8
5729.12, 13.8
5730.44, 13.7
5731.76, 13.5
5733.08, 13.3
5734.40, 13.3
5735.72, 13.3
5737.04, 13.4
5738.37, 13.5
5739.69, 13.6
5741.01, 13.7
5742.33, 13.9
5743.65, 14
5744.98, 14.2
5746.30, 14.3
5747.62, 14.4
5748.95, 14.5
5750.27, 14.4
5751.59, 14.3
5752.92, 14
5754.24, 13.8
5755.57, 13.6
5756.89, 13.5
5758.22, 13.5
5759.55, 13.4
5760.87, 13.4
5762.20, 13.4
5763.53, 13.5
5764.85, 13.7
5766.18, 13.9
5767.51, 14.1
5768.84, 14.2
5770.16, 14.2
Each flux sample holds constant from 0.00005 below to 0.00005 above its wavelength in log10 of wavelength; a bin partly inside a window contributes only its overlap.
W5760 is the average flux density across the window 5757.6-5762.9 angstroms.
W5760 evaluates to 13.4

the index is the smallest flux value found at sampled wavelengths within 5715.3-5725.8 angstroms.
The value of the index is 13.9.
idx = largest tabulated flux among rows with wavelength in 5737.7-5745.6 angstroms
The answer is 14.2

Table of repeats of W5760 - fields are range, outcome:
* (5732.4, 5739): 13.3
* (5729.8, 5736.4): 13.4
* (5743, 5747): 14.2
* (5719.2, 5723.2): 14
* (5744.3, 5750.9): 14.4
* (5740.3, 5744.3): 13.9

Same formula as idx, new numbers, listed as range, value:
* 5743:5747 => 14.3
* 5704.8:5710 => 13.8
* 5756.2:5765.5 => 13.7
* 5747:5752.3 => 14.5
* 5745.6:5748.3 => 14.4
